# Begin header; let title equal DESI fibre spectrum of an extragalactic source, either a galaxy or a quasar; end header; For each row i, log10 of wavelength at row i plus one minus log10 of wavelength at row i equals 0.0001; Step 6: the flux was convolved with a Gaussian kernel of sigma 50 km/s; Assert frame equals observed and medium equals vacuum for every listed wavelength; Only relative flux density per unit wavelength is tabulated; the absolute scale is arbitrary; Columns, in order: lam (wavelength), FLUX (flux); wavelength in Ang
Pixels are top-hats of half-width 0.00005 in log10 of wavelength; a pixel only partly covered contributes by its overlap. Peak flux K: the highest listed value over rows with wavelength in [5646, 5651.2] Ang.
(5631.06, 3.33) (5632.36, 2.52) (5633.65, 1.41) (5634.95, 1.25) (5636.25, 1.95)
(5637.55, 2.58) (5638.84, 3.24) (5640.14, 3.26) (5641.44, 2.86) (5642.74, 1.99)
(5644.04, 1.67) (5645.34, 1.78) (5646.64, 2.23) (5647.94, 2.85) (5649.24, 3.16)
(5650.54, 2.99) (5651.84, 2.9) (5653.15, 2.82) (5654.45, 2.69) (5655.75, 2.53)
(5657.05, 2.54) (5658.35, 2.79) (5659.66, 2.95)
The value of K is 3.16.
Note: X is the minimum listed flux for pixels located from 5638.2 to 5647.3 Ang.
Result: 1.67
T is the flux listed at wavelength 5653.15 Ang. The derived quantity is 2.82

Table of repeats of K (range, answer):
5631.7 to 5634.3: 2.52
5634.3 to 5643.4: 3.26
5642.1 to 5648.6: 2.85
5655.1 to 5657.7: 2.54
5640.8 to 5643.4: 2.86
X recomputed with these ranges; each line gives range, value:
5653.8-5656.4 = 2.53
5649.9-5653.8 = 2.82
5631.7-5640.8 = 1.25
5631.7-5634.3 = 1.41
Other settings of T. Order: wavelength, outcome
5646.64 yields 2.23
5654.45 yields 2.69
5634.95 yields 1.25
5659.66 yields 2.95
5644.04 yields 1.67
